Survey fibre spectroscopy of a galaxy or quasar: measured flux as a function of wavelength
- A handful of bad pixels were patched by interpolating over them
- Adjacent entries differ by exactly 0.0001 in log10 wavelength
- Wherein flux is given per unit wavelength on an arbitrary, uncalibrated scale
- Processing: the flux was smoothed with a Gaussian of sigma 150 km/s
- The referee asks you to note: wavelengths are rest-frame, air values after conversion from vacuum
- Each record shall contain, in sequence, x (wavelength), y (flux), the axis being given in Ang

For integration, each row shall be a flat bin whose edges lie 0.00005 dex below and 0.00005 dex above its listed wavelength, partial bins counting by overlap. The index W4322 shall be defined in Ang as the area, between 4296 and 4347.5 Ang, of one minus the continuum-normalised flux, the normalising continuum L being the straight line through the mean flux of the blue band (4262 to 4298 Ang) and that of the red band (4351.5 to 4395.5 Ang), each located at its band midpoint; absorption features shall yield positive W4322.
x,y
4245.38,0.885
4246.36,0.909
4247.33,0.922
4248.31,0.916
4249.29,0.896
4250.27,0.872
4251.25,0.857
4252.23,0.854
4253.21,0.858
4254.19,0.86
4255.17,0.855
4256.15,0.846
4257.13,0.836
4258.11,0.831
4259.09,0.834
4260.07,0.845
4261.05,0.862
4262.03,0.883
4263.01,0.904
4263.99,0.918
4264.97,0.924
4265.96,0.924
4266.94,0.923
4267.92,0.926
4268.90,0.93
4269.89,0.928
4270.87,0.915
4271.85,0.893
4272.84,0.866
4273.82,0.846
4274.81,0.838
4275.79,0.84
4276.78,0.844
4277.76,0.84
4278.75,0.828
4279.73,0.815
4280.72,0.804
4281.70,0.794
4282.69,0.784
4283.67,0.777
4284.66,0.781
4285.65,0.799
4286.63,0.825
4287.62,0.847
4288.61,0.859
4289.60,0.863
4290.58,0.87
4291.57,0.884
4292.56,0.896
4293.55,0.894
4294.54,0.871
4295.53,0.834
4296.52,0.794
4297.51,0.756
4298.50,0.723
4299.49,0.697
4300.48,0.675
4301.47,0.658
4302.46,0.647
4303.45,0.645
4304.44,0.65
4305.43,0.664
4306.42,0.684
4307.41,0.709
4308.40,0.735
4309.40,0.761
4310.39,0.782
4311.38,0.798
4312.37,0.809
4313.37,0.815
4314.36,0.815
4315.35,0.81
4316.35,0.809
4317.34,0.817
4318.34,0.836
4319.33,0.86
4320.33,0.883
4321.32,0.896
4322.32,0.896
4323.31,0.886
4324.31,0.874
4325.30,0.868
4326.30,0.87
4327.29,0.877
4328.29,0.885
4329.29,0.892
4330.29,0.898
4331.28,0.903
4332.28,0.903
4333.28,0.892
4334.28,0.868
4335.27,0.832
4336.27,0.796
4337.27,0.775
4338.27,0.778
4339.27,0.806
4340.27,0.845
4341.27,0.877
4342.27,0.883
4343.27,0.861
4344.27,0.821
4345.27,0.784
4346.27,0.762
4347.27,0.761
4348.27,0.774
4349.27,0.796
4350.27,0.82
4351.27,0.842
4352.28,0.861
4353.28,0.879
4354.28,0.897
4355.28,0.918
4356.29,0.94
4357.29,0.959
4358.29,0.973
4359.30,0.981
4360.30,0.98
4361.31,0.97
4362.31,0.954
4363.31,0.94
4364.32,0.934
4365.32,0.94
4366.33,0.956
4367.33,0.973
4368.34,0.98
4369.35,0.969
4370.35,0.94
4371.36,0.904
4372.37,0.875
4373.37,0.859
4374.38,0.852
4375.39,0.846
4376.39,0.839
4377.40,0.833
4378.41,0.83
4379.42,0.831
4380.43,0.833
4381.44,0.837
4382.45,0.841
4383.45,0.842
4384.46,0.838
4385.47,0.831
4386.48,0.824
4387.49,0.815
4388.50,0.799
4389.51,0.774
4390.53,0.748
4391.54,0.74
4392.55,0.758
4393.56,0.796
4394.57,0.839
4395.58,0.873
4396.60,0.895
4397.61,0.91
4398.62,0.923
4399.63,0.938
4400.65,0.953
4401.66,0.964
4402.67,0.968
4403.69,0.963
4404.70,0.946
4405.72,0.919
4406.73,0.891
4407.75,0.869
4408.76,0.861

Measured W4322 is 3.6 Ang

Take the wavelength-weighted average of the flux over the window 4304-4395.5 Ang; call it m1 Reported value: 0.849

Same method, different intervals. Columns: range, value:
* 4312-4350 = 0.842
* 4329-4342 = 0.851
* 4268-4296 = 0.85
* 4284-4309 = 0.77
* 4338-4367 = 0.881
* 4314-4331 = 0.864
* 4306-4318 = 0.78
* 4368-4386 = 0.865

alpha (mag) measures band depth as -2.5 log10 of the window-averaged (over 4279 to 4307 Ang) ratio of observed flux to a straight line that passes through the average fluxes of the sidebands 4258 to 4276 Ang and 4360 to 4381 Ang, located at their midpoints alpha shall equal 0.148 mag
